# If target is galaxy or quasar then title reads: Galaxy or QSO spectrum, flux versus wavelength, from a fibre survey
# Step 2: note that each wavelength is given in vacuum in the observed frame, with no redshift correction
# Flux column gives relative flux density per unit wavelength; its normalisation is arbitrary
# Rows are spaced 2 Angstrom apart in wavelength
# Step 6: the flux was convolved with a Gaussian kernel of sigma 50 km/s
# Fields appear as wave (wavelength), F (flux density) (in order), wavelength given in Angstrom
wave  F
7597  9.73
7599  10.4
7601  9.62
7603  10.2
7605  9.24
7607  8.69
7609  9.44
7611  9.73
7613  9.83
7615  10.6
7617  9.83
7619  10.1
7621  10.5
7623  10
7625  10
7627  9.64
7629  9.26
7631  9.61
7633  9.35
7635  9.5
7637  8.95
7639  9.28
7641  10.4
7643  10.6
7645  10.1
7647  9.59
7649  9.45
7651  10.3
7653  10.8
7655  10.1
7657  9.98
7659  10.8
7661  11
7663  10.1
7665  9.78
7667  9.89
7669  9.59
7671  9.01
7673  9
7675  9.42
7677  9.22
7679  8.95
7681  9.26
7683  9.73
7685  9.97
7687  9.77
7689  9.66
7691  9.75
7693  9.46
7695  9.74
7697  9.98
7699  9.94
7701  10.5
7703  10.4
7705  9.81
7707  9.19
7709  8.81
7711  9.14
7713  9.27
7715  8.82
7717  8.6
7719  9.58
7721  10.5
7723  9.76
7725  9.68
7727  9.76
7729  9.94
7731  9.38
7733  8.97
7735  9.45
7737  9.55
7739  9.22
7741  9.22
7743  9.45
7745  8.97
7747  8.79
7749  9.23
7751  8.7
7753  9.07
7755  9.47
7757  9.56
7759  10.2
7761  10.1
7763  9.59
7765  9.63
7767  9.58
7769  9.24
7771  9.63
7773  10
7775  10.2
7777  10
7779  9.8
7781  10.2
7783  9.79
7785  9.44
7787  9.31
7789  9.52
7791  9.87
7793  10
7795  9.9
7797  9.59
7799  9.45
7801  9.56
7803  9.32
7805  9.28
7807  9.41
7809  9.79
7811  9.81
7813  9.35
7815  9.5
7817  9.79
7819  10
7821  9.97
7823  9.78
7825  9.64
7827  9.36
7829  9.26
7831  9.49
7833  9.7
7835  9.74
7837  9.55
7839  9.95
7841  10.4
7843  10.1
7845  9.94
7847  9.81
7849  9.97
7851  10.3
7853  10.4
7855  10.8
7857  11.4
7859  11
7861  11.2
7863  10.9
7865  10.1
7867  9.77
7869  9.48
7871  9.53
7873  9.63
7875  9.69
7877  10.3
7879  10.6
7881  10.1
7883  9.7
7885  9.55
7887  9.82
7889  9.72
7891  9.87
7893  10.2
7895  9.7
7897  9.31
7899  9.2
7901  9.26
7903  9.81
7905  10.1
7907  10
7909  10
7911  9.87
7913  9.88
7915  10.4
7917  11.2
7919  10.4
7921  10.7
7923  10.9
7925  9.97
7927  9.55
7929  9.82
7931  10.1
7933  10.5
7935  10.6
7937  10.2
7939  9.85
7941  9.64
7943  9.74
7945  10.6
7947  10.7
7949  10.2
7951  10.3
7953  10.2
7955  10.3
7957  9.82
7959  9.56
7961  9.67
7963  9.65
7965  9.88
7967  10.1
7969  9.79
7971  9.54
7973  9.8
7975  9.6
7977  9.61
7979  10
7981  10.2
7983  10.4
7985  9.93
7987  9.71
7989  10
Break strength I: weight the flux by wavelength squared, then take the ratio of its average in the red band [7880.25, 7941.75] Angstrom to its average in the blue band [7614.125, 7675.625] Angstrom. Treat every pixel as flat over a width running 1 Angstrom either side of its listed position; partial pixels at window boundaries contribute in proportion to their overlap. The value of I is 1.1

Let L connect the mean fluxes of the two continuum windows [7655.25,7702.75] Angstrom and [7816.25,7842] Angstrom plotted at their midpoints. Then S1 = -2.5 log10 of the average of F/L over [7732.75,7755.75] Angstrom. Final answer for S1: 0.07 mag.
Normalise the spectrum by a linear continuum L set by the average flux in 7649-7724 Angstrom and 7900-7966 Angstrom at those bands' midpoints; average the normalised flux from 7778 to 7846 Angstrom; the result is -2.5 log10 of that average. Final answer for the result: 0.02 mag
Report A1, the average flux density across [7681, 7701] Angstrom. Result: 9.79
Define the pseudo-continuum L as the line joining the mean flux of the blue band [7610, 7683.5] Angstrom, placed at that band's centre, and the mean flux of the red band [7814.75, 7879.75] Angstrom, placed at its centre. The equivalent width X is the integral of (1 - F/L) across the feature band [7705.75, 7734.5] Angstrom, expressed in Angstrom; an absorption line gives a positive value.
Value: 1.5 Angstrom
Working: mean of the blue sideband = 9.82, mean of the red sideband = 10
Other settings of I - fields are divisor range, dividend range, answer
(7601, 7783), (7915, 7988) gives 1.11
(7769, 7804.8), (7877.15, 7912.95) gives 1.04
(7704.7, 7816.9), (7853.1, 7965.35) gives 1.10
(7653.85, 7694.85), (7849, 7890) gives 1.10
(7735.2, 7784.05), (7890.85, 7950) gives 1.10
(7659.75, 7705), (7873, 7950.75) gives 1.09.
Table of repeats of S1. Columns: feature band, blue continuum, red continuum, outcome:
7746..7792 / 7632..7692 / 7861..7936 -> 0.03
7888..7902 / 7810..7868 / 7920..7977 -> 0.05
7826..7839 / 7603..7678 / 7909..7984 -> 0.05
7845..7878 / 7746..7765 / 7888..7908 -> -0.07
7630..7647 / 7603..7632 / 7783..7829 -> 0.00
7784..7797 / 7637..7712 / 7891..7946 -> 0.03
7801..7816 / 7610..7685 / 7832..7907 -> 0.05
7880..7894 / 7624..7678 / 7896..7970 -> 0.02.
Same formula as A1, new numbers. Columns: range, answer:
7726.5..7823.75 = 9.58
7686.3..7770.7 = 9.51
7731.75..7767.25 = 9.37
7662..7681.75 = 9.42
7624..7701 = 9.77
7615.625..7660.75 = 9.94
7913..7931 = 10.3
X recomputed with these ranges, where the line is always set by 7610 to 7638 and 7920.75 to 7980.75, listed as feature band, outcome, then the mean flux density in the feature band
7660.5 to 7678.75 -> 0.4 Angstrom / 9.6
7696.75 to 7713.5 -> 0.3 Angstrom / 9.67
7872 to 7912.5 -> 0.6 Angstrom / 9.82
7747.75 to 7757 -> 0.7 Angstrom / 9.16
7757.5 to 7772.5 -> 0.3 Angstrom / 9.71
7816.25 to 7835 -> 0.5 Angstrom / 9.67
